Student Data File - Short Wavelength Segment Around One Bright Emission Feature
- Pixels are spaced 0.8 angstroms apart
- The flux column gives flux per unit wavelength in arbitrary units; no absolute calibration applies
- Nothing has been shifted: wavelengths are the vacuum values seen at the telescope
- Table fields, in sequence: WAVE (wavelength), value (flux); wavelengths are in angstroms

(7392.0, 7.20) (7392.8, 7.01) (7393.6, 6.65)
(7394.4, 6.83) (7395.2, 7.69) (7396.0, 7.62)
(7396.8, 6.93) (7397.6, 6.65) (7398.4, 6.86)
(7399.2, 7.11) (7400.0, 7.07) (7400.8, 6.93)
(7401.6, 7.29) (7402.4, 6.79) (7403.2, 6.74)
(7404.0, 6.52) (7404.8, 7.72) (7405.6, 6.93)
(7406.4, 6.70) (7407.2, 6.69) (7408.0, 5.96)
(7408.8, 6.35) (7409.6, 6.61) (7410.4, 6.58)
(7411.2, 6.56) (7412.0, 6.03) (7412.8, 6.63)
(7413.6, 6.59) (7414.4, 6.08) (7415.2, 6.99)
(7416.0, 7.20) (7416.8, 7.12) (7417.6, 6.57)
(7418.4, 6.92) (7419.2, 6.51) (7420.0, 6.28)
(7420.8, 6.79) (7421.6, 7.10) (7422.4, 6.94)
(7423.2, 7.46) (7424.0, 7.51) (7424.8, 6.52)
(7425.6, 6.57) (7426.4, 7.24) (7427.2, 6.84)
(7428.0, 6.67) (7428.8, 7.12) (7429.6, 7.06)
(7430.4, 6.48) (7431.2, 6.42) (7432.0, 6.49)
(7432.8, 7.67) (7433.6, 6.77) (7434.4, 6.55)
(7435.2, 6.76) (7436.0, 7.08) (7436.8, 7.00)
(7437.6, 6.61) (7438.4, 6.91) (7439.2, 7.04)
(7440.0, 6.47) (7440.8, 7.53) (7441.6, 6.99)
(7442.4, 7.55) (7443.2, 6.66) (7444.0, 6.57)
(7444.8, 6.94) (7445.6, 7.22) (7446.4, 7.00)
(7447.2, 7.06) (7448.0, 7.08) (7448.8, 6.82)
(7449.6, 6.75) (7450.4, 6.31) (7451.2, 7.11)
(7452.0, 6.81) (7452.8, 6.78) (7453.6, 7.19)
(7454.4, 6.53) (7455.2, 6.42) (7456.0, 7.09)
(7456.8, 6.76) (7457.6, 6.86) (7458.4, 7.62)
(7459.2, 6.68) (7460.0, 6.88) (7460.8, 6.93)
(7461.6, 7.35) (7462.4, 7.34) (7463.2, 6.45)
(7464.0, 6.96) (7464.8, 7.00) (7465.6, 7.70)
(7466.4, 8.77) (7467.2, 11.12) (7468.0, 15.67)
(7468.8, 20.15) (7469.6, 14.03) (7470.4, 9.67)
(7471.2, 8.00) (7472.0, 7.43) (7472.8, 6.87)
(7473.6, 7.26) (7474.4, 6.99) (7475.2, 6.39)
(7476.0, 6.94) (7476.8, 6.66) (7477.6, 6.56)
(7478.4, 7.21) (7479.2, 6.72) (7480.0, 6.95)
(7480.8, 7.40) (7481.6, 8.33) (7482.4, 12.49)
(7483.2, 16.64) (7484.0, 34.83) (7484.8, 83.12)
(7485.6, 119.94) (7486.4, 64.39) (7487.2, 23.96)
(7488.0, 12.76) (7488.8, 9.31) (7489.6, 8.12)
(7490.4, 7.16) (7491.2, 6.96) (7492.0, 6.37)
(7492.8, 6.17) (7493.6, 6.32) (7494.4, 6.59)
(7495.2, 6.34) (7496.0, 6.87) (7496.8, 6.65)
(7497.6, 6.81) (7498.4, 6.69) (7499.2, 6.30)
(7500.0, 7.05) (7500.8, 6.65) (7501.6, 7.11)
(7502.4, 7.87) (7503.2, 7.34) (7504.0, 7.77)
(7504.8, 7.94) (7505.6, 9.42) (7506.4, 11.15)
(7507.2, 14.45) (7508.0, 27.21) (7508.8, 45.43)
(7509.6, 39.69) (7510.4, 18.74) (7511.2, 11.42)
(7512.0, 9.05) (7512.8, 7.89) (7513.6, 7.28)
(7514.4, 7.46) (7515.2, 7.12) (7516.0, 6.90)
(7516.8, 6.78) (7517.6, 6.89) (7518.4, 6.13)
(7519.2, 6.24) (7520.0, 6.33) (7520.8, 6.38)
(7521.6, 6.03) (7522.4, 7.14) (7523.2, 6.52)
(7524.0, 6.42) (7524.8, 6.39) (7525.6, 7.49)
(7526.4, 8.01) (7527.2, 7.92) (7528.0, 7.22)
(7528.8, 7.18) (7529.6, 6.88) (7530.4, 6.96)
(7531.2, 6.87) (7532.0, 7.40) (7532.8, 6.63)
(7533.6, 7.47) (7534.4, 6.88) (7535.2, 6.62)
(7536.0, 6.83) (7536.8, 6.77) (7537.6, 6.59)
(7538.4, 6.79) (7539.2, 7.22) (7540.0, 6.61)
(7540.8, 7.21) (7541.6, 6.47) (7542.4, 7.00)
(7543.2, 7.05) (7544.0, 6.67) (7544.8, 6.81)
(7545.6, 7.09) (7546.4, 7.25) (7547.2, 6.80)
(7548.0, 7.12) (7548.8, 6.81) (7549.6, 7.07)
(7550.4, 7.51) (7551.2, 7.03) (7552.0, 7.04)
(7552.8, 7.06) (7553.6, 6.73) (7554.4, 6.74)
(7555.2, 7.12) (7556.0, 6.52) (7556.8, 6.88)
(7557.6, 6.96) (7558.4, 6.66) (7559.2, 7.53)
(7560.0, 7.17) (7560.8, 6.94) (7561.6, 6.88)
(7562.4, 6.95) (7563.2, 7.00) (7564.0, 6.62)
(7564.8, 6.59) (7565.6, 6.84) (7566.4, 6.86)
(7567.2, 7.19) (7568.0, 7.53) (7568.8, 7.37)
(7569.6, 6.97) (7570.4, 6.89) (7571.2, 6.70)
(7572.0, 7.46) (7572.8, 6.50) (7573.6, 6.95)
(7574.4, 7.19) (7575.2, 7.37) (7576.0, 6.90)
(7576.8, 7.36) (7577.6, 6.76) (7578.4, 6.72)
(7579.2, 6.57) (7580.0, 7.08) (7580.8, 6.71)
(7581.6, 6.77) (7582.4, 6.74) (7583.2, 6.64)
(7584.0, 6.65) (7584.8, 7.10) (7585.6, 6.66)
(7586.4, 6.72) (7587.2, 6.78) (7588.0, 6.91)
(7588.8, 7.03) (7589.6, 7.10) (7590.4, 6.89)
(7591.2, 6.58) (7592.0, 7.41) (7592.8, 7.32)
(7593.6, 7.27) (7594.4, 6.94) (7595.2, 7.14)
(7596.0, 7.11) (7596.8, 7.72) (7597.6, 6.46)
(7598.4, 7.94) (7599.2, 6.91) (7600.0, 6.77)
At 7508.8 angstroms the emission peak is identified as [N II]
